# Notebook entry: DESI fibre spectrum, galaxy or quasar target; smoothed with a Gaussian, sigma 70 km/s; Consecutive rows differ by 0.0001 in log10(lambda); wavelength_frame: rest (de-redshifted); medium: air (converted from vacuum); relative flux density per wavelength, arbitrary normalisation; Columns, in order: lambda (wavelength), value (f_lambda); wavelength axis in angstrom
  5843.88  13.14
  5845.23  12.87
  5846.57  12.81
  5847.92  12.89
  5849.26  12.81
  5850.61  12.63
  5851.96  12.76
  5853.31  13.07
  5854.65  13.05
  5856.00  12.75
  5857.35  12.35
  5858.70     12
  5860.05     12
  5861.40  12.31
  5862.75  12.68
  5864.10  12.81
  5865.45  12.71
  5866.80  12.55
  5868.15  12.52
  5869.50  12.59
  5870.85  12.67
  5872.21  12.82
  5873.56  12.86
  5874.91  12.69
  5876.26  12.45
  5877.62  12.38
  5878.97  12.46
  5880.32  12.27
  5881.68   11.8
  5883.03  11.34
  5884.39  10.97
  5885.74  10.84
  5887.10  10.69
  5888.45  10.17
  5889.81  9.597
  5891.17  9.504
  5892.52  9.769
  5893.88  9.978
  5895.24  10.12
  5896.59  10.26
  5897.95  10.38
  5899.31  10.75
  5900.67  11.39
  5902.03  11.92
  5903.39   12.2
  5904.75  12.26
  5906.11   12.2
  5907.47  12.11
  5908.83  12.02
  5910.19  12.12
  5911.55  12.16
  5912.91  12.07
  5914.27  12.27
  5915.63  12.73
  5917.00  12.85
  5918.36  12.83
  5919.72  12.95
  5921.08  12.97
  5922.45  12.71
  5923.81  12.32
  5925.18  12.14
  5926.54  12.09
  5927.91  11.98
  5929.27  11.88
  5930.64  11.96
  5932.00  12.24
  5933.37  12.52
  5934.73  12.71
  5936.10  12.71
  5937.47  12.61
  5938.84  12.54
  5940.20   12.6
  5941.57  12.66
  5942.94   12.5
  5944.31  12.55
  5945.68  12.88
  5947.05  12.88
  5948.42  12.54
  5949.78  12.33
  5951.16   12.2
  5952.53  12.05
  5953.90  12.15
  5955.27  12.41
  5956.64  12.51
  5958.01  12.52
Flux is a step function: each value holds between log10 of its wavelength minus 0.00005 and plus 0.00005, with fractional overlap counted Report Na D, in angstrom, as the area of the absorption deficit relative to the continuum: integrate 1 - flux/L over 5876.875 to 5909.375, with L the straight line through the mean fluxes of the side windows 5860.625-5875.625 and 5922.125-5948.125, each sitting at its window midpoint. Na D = 3.7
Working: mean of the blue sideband 12.7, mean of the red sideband 12.4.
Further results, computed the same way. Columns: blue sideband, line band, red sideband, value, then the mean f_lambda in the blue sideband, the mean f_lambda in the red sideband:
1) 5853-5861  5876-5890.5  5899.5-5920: 1.22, 12.5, 12.2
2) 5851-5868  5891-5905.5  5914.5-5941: 1.97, 12.6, 12.5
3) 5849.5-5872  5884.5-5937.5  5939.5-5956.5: 3.50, 12.6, 12.5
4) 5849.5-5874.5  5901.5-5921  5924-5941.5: 0.11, 12.6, 12.3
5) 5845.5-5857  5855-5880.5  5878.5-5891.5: -1.32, 12.8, 11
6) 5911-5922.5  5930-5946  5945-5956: -0.04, 12.6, 12.4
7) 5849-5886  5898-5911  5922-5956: 0.62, 12.4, 12.4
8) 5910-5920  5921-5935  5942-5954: 0.23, 12.5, 12.5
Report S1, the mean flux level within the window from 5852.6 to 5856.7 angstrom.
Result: 13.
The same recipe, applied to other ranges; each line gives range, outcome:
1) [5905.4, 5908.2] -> 12.2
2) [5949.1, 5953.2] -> 12.2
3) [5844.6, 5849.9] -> 12.9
